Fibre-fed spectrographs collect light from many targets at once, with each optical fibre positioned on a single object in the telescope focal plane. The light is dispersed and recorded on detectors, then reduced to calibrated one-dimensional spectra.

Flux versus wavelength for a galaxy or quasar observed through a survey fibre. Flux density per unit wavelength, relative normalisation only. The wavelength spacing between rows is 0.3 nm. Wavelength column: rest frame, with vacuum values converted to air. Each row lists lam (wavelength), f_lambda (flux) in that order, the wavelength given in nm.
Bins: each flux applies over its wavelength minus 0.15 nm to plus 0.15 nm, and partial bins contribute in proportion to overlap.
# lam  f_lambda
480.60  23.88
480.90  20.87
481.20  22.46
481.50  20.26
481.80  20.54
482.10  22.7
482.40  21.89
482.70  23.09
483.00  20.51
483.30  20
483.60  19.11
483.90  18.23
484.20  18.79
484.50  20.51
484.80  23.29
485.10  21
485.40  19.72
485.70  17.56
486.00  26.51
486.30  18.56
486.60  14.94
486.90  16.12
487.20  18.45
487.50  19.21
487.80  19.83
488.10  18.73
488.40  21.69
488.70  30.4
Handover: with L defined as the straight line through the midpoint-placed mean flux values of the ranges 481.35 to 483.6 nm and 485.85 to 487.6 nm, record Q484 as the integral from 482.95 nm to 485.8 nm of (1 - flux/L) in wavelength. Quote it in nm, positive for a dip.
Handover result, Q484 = 0.04 nm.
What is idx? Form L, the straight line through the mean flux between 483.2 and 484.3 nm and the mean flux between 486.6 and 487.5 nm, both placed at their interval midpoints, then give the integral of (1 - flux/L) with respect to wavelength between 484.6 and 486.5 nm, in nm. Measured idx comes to -0.31 nm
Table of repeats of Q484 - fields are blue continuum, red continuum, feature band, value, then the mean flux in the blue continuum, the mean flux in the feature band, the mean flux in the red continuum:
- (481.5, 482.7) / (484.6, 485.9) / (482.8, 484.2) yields 0.11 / 21.7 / 19.5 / 20.6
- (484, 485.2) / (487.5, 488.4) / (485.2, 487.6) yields 0.15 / 20.8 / 18.9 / 19.7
